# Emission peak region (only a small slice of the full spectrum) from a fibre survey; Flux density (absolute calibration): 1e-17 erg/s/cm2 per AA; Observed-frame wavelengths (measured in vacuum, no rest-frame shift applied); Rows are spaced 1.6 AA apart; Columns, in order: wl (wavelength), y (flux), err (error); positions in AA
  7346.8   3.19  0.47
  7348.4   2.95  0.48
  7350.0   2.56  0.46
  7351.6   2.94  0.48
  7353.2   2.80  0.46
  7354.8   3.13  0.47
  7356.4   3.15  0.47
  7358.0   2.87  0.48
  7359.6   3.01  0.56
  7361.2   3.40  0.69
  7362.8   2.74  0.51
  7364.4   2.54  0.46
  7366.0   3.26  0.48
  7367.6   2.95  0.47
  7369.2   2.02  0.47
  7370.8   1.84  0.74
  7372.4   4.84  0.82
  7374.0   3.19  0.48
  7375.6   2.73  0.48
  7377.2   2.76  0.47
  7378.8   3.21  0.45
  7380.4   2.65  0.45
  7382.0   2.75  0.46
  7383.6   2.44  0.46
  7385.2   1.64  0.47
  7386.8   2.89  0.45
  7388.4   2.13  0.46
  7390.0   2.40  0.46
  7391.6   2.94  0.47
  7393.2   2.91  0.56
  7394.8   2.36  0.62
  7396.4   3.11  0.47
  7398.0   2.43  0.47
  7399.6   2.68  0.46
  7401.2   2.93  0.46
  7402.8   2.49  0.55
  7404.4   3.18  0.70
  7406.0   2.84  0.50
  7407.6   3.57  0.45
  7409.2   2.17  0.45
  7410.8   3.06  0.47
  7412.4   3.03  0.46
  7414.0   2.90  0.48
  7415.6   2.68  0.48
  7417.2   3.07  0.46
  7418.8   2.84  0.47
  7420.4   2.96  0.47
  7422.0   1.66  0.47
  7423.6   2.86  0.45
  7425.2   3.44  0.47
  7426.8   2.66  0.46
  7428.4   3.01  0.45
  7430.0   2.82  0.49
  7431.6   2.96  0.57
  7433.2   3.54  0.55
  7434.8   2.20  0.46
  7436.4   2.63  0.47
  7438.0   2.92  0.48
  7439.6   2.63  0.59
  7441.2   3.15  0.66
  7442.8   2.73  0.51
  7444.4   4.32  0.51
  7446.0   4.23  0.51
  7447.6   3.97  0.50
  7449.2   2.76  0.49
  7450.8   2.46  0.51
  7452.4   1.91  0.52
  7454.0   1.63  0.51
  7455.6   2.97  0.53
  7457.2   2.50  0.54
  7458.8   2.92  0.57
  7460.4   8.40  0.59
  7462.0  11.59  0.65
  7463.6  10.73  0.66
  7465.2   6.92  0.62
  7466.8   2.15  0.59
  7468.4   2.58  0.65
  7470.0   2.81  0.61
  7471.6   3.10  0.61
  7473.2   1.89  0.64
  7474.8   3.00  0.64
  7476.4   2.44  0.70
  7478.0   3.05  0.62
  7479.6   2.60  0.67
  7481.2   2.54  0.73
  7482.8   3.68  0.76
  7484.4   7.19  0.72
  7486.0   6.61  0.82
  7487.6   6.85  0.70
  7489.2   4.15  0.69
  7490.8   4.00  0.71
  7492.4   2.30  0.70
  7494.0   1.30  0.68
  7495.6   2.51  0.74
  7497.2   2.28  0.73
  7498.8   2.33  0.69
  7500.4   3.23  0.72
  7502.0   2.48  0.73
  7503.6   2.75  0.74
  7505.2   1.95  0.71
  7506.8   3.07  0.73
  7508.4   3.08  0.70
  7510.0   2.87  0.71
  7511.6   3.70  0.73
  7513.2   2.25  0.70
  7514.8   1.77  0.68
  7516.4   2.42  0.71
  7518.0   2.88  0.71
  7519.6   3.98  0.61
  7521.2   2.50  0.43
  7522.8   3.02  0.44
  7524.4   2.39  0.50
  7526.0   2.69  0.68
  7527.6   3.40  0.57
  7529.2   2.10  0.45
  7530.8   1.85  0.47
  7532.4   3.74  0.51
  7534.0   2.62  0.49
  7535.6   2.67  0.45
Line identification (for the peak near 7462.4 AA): Halpha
